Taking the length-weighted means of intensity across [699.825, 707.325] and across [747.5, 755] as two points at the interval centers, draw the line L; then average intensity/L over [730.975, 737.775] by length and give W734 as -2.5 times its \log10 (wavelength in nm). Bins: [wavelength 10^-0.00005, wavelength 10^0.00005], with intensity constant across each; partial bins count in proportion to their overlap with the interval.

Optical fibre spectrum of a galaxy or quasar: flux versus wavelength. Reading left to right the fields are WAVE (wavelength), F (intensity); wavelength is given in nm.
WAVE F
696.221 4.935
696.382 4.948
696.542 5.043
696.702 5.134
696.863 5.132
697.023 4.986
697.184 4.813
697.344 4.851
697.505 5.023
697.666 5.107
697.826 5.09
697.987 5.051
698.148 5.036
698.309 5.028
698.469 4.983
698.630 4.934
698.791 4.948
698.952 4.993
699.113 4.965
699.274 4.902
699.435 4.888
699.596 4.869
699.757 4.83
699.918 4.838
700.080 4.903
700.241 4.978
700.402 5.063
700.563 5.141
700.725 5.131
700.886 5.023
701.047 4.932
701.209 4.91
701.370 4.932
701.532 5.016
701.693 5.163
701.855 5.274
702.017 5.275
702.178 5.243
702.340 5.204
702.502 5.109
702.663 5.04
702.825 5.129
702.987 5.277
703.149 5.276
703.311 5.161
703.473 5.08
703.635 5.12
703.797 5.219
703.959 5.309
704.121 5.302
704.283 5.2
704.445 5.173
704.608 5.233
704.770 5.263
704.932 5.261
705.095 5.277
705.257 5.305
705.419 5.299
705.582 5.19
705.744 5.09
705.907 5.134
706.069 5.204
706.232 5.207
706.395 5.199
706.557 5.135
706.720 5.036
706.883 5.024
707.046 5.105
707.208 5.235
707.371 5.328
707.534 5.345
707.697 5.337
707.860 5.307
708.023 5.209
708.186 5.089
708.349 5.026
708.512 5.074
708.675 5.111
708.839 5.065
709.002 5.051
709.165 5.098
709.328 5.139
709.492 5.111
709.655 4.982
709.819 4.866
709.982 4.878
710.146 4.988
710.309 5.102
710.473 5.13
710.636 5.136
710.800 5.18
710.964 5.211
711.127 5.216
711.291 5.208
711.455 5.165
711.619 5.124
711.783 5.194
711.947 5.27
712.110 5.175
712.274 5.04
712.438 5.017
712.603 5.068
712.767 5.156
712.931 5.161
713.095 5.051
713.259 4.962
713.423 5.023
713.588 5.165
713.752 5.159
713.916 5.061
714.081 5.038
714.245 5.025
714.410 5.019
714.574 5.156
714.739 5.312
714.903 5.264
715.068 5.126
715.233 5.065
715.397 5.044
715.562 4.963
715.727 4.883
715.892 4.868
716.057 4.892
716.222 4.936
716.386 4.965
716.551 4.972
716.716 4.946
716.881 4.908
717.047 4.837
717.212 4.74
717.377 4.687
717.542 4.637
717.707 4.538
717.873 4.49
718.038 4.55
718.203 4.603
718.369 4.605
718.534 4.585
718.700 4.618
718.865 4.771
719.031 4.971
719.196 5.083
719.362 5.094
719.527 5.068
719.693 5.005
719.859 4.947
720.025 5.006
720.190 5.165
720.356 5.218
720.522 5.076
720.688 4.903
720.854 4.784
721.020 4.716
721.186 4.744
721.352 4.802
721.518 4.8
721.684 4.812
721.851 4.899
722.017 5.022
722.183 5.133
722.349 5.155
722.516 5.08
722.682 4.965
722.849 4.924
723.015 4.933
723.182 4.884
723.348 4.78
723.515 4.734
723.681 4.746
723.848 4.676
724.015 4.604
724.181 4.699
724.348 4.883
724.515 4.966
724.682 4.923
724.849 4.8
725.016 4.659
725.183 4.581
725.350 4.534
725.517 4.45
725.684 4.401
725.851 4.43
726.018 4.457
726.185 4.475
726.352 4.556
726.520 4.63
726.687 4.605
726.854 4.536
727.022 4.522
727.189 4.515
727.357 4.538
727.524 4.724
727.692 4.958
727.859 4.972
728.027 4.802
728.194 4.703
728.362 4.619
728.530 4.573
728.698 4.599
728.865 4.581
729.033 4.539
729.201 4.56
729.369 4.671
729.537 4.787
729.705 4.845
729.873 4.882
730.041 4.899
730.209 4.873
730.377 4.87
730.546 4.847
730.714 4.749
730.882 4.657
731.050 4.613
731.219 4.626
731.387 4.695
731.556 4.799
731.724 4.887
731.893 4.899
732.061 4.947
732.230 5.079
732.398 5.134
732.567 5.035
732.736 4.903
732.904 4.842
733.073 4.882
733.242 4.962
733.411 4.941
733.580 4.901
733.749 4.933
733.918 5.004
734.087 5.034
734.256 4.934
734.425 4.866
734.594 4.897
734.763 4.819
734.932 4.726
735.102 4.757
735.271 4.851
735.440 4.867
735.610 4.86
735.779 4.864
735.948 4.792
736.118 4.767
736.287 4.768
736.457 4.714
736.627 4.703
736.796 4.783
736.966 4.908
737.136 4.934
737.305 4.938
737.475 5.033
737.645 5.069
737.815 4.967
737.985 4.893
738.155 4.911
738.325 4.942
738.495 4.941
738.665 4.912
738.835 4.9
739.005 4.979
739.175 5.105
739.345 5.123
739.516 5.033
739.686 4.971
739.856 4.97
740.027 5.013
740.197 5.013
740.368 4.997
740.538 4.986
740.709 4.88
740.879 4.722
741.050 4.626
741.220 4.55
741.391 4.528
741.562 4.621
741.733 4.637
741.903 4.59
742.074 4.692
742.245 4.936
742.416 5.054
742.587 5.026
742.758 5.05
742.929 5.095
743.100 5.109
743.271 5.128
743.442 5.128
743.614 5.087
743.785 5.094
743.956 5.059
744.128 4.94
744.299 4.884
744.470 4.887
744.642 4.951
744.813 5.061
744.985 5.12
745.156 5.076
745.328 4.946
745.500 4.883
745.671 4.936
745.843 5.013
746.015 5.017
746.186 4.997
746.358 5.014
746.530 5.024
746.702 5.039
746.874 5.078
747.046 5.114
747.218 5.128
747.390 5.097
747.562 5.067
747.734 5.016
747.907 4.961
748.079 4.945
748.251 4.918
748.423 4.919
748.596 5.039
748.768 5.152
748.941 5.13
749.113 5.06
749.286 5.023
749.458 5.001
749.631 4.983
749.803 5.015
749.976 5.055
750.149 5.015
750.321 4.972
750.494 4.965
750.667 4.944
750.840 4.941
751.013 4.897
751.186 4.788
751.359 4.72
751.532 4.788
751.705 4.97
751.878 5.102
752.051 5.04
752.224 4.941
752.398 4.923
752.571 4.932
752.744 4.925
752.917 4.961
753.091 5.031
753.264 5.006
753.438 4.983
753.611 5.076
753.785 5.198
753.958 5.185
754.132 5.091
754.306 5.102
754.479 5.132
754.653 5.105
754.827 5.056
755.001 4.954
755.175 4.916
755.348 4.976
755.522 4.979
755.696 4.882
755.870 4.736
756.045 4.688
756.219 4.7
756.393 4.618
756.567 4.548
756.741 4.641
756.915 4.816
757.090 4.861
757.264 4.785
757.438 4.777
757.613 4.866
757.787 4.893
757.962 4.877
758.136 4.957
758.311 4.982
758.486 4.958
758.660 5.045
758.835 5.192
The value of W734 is 0.039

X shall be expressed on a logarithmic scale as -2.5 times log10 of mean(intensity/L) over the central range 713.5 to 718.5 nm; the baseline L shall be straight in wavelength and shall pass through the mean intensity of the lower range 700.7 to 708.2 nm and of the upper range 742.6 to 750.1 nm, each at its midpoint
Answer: 0.05 mag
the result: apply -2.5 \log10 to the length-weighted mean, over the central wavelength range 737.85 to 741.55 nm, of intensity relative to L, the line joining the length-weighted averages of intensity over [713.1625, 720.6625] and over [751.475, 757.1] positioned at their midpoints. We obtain 0.01 mag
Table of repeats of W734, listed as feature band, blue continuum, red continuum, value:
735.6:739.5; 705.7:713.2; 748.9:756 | 0.028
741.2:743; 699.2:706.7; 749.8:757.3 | 0.038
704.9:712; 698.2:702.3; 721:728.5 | -0.050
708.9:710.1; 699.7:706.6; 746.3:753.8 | 0.022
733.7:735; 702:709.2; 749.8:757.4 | 0.028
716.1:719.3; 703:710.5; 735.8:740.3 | 0.069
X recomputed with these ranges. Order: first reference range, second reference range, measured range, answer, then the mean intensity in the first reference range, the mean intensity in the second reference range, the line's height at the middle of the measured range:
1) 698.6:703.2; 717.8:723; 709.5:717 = -0.03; 5.04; 4.89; 4.95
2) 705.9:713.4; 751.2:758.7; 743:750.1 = -0.01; 5.13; 4.92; 4.96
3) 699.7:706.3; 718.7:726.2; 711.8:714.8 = -0.03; 5.14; 4.84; 4.98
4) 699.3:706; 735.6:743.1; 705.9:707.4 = -0.01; 5.12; 4.88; 5.1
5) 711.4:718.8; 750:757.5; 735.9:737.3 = 0.03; 4.96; 4.92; 4.94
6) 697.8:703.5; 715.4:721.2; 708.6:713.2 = -0.04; 5.04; 4.85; 4.93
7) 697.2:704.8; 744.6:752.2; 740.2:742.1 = 0.06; 5.07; 5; 5.01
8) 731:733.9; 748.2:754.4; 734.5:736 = 0.02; 4.89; 5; 4.91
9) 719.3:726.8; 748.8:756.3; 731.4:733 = -0.02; 4.81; 4.98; 4.86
